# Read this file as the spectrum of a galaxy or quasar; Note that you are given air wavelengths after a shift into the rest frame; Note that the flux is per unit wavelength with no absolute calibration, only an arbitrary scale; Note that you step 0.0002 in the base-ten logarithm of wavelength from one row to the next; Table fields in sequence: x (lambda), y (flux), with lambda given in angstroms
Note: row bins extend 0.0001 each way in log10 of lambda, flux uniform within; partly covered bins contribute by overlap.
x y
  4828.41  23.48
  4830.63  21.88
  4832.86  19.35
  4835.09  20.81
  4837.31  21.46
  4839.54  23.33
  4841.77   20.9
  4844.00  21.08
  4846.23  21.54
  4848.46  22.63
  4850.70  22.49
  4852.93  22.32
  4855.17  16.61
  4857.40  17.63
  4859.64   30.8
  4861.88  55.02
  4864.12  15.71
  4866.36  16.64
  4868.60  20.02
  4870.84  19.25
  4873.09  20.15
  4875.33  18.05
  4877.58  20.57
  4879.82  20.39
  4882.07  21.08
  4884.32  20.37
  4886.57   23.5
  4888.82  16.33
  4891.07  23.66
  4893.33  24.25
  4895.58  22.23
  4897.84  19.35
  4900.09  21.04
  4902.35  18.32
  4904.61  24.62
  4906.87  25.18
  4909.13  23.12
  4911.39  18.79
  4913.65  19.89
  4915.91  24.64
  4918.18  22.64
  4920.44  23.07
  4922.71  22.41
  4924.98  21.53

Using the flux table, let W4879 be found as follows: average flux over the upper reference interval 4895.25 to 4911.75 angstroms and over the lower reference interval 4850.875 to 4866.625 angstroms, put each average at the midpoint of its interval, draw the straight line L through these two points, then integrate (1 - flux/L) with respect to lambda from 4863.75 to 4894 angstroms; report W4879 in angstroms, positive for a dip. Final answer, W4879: 4.5 angstroms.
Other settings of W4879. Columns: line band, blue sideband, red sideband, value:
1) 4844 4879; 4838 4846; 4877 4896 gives -1.6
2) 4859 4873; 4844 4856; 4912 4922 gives -2.7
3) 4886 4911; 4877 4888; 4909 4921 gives -0.4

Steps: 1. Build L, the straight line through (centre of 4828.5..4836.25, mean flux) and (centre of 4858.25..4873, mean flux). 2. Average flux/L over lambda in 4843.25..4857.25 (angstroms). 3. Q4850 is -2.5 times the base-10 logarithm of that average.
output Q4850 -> 0.13 mag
